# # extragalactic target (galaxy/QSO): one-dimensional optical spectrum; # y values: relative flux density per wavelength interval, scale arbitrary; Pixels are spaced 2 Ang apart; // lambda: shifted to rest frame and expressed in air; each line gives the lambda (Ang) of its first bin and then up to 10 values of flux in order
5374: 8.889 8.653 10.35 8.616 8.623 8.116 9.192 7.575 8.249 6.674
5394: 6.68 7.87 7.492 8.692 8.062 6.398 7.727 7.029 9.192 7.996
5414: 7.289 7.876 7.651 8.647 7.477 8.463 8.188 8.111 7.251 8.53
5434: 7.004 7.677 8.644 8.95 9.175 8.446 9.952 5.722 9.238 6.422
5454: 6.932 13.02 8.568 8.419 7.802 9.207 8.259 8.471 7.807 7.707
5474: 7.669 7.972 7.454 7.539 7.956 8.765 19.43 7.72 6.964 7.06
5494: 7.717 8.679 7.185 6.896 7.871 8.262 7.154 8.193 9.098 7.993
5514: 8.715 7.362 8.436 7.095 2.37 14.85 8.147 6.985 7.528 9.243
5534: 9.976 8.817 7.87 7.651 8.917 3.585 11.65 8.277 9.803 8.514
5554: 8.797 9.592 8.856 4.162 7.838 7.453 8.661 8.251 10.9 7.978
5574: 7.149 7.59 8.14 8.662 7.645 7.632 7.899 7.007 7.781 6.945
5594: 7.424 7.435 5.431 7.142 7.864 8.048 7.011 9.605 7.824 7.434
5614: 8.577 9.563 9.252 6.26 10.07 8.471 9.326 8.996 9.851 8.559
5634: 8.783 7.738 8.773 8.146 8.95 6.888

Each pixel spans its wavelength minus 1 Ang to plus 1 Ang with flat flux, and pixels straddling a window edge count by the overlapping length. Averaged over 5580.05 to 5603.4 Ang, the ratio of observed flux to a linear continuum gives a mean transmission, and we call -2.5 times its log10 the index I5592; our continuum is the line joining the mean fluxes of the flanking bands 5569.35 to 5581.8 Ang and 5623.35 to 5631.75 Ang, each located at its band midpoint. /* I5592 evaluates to 0.16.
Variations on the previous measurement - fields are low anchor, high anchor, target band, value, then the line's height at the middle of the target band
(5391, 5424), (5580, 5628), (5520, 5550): -0.059 mag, 7.85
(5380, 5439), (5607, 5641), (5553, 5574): 0.032 mag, 8.44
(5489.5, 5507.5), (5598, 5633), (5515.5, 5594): -0.020 mag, 7.96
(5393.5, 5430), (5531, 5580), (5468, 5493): -0.077 mag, 8.06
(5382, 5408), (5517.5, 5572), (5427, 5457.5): -0.057 mag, 7.91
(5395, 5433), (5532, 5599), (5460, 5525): -0.046 mag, 7.96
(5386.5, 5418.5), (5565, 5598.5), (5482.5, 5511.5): -0.114 mag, 7.76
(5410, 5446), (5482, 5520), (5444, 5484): 0.010 mag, 8.32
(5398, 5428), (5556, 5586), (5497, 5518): 0.006 mag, 7.95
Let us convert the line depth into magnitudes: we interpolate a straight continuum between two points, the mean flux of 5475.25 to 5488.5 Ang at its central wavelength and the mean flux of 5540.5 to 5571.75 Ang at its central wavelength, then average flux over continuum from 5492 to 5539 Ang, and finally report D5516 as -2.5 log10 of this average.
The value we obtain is 0.12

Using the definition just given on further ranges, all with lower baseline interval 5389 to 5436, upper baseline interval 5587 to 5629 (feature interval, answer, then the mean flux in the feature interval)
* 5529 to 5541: -0.08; 8.51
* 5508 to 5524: 0.01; 7.82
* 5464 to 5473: -0.05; 8.19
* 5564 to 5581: -0.06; 8.36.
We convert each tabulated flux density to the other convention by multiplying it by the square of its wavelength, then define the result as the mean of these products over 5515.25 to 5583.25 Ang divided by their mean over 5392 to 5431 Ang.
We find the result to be 1.11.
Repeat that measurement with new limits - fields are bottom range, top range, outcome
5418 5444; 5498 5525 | 1.01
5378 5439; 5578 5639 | 1.10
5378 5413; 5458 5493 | 1.11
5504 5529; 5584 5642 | 1.05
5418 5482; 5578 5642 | 1.05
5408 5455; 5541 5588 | 1.07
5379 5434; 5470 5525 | 1.09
